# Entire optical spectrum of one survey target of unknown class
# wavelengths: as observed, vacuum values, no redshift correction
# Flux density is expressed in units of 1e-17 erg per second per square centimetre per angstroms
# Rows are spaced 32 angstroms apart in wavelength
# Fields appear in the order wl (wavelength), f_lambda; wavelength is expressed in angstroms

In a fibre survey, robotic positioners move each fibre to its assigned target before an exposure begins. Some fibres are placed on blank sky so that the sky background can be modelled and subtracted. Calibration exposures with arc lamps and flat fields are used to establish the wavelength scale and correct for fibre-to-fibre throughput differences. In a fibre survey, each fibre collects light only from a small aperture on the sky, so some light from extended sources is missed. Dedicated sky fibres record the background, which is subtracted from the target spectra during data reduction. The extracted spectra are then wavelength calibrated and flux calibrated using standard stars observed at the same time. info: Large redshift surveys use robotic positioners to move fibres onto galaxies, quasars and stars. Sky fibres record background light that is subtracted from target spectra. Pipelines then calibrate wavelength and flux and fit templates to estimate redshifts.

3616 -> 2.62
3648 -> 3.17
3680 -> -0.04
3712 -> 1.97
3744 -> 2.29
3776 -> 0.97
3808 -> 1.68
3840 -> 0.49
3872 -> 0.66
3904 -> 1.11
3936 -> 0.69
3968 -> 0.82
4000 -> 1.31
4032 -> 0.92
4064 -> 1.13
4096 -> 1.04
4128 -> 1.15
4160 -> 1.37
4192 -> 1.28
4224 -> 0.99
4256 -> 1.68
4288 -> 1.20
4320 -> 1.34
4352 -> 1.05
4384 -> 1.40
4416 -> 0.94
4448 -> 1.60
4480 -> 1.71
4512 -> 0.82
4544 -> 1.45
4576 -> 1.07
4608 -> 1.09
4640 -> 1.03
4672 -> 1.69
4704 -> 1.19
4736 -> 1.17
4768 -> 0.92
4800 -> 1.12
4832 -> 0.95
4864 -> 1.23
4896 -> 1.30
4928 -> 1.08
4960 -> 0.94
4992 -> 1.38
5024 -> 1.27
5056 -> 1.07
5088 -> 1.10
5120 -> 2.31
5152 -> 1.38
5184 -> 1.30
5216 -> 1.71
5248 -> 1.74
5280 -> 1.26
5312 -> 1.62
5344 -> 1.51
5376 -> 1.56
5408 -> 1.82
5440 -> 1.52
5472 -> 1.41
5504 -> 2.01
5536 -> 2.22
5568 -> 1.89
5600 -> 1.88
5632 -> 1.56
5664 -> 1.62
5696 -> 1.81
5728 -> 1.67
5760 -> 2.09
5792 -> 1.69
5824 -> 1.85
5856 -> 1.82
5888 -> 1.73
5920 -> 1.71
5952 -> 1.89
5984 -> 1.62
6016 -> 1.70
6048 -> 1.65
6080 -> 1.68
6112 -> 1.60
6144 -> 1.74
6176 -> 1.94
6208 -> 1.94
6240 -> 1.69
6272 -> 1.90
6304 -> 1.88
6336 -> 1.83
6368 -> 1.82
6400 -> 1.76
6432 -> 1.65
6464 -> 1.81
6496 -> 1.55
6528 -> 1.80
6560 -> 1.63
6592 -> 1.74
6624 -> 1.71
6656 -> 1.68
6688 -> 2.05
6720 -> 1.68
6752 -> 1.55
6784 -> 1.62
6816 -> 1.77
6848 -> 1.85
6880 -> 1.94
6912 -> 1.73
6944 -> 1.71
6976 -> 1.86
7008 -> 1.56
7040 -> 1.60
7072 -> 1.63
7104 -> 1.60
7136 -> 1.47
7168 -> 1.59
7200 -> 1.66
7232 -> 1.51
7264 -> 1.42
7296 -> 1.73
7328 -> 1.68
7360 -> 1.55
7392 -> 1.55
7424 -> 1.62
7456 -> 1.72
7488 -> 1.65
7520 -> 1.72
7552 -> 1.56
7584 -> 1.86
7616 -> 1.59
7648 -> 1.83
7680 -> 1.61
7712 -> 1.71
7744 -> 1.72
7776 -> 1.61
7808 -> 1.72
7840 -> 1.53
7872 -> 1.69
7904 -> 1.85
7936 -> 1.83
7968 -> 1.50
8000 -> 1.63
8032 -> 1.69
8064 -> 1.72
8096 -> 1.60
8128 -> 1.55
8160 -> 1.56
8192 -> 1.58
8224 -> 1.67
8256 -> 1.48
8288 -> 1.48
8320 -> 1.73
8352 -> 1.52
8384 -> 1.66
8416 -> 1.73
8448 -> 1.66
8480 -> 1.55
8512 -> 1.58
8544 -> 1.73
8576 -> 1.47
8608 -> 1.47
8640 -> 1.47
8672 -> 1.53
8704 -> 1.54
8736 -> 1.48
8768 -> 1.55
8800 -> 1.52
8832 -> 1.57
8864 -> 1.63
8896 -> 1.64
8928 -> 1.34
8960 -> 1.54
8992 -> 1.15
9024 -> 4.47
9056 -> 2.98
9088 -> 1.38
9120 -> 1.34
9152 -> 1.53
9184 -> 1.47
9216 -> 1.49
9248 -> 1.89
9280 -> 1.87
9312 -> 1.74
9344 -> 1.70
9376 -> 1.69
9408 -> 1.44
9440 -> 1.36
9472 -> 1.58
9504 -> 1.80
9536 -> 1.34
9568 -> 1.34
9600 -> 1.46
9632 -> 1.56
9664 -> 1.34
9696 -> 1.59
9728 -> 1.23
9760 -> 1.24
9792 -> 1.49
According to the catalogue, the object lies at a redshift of 0.38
